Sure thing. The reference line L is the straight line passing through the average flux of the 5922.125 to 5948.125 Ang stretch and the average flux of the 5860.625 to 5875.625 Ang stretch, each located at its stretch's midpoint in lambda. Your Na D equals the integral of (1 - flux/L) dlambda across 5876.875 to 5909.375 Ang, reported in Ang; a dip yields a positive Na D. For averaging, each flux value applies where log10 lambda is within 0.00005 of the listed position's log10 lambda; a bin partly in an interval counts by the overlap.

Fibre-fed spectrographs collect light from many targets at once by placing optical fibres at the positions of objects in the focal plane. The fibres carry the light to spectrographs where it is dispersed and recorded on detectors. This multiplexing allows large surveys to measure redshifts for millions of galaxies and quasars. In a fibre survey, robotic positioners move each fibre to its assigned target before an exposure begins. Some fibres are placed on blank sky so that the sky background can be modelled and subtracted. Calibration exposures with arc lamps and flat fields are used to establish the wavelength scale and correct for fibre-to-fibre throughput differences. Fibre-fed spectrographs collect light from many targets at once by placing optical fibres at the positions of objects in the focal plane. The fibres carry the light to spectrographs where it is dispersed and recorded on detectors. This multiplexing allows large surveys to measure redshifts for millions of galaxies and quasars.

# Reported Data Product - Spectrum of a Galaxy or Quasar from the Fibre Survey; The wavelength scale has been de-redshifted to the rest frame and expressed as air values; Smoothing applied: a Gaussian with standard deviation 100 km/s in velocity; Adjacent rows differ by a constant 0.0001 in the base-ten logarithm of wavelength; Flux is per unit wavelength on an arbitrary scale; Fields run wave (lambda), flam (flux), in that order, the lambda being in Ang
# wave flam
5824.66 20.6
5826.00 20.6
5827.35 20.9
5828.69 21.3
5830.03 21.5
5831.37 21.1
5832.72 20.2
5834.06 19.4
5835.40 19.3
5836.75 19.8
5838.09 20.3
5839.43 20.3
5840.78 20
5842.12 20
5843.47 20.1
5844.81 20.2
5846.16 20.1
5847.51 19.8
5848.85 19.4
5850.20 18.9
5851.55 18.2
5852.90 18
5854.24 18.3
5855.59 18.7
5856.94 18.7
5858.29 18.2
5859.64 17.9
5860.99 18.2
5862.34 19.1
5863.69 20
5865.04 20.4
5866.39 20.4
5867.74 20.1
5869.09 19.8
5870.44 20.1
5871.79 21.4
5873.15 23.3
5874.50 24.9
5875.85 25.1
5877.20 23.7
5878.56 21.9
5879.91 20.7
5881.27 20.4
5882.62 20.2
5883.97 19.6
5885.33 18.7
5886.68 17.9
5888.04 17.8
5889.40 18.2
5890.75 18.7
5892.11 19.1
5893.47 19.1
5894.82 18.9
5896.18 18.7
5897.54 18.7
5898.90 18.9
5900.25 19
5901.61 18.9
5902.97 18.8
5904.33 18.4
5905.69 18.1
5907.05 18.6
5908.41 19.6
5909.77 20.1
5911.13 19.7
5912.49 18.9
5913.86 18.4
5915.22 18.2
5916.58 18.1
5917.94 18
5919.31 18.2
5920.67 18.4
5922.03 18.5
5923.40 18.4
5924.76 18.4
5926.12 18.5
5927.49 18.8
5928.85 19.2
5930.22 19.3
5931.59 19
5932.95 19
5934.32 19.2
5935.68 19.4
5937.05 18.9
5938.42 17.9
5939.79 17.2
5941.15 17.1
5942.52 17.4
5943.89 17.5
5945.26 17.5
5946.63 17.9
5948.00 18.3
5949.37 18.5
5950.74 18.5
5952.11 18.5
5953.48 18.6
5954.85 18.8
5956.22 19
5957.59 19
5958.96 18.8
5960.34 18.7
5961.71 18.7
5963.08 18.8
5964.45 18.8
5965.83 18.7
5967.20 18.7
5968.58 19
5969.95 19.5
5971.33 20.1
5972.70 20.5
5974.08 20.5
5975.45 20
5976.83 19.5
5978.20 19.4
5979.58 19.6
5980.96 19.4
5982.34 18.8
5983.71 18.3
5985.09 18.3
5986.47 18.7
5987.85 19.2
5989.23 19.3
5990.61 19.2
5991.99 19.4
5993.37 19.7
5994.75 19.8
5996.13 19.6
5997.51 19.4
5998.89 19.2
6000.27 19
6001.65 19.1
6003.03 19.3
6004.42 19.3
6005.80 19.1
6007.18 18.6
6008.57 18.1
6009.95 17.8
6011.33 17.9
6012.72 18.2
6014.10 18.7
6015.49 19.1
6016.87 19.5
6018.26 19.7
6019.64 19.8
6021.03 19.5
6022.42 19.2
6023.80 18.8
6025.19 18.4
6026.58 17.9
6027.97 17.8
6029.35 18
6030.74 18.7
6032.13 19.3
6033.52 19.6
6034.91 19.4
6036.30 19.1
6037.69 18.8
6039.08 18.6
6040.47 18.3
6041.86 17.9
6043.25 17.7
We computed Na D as 1.2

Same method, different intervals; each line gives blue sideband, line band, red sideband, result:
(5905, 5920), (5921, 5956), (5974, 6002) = 0.91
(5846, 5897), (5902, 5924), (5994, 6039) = 1.01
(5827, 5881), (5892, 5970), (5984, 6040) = 3.92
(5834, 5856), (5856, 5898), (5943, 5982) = -1.45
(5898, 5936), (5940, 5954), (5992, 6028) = 0.67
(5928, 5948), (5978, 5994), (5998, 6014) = -0.43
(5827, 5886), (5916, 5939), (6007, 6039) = 1.08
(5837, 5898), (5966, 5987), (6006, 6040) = -0.28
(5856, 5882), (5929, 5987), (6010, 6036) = 2.46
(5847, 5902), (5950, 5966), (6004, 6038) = 0.38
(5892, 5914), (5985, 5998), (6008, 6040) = -0.33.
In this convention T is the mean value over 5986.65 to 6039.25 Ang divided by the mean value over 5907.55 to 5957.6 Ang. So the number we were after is 1.02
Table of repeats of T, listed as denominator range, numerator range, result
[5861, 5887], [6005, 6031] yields 0.89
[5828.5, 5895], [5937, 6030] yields 0.94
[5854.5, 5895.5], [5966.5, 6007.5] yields 0.97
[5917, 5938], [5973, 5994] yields 1.03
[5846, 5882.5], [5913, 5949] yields 0.91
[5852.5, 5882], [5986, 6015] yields 0.93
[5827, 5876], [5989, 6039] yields 0.95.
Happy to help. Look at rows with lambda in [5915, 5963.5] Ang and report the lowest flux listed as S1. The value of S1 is 17.1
